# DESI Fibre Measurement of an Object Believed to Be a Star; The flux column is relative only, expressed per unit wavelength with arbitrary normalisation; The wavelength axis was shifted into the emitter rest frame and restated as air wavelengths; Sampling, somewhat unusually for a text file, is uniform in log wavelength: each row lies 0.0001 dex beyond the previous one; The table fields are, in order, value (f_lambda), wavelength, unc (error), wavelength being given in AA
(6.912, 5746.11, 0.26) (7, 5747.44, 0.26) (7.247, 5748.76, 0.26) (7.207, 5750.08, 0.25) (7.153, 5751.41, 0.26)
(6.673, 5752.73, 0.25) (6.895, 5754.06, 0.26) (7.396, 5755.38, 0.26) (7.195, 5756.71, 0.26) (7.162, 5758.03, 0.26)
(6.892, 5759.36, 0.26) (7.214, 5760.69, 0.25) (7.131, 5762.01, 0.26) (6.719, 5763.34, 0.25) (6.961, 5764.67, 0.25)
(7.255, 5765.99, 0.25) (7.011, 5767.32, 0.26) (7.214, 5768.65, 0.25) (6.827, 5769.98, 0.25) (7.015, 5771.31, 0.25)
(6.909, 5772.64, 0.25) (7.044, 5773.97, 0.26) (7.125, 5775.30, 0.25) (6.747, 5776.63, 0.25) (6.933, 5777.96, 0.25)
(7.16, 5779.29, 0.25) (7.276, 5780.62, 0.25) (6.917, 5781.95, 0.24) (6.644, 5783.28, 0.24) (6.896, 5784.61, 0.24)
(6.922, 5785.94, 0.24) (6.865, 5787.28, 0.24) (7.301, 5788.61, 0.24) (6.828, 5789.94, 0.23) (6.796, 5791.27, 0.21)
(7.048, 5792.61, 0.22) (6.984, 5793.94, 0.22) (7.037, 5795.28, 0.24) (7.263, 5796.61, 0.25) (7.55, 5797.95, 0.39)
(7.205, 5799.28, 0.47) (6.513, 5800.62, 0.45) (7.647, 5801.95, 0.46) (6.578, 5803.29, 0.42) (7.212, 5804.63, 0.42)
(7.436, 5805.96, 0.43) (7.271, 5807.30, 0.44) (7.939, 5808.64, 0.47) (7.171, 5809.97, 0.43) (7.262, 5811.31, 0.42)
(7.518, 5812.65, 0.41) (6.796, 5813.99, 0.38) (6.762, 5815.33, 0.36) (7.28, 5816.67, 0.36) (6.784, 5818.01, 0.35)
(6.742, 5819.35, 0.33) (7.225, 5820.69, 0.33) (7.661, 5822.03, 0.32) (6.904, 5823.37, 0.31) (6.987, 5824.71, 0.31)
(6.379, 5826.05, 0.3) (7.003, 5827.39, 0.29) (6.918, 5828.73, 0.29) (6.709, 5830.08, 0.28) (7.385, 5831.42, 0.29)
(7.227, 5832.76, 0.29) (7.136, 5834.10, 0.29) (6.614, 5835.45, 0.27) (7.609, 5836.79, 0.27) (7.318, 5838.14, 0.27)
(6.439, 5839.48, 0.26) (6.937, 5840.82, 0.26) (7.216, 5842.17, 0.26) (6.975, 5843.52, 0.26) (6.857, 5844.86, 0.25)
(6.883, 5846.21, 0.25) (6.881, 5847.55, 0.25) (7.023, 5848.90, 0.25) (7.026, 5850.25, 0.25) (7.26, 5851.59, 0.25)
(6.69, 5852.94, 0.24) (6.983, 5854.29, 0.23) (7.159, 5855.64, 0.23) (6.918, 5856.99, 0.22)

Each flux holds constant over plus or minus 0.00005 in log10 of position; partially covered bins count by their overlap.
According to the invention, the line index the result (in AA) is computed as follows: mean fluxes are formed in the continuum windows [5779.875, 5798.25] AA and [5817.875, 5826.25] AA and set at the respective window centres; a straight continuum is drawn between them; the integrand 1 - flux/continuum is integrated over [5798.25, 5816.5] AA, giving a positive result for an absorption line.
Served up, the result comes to -0.5 AA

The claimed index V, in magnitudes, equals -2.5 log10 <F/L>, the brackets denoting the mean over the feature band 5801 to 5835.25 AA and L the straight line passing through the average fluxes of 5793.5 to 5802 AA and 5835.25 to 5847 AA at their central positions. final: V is 0.00 mag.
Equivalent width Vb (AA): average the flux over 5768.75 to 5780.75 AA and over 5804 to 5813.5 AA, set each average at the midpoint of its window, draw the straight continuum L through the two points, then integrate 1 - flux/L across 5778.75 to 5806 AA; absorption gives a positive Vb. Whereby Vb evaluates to 0.6 AA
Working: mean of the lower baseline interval 7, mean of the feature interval 7.04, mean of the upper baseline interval 7.39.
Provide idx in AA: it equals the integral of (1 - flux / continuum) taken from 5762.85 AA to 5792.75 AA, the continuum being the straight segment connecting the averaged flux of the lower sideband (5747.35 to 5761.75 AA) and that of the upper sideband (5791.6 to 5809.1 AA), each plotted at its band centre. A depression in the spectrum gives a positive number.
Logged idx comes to 0.7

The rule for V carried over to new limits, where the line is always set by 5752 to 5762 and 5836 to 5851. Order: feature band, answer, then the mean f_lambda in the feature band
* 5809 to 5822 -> -0.012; 7.11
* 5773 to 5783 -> 0.007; 7.01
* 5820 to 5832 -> 0.002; 7.02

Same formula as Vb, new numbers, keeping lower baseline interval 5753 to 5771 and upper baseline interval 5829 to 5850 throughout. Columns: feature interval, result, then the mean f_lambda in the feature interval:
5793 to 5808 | -0.26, 7.15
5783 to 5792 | 0.17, 6.9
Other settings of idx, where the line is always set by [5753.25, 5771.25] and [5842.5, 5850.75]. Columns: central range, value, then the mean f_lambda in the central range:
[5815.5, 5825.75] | -0.09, 7.04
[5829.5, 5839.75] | -0.17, 7.08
